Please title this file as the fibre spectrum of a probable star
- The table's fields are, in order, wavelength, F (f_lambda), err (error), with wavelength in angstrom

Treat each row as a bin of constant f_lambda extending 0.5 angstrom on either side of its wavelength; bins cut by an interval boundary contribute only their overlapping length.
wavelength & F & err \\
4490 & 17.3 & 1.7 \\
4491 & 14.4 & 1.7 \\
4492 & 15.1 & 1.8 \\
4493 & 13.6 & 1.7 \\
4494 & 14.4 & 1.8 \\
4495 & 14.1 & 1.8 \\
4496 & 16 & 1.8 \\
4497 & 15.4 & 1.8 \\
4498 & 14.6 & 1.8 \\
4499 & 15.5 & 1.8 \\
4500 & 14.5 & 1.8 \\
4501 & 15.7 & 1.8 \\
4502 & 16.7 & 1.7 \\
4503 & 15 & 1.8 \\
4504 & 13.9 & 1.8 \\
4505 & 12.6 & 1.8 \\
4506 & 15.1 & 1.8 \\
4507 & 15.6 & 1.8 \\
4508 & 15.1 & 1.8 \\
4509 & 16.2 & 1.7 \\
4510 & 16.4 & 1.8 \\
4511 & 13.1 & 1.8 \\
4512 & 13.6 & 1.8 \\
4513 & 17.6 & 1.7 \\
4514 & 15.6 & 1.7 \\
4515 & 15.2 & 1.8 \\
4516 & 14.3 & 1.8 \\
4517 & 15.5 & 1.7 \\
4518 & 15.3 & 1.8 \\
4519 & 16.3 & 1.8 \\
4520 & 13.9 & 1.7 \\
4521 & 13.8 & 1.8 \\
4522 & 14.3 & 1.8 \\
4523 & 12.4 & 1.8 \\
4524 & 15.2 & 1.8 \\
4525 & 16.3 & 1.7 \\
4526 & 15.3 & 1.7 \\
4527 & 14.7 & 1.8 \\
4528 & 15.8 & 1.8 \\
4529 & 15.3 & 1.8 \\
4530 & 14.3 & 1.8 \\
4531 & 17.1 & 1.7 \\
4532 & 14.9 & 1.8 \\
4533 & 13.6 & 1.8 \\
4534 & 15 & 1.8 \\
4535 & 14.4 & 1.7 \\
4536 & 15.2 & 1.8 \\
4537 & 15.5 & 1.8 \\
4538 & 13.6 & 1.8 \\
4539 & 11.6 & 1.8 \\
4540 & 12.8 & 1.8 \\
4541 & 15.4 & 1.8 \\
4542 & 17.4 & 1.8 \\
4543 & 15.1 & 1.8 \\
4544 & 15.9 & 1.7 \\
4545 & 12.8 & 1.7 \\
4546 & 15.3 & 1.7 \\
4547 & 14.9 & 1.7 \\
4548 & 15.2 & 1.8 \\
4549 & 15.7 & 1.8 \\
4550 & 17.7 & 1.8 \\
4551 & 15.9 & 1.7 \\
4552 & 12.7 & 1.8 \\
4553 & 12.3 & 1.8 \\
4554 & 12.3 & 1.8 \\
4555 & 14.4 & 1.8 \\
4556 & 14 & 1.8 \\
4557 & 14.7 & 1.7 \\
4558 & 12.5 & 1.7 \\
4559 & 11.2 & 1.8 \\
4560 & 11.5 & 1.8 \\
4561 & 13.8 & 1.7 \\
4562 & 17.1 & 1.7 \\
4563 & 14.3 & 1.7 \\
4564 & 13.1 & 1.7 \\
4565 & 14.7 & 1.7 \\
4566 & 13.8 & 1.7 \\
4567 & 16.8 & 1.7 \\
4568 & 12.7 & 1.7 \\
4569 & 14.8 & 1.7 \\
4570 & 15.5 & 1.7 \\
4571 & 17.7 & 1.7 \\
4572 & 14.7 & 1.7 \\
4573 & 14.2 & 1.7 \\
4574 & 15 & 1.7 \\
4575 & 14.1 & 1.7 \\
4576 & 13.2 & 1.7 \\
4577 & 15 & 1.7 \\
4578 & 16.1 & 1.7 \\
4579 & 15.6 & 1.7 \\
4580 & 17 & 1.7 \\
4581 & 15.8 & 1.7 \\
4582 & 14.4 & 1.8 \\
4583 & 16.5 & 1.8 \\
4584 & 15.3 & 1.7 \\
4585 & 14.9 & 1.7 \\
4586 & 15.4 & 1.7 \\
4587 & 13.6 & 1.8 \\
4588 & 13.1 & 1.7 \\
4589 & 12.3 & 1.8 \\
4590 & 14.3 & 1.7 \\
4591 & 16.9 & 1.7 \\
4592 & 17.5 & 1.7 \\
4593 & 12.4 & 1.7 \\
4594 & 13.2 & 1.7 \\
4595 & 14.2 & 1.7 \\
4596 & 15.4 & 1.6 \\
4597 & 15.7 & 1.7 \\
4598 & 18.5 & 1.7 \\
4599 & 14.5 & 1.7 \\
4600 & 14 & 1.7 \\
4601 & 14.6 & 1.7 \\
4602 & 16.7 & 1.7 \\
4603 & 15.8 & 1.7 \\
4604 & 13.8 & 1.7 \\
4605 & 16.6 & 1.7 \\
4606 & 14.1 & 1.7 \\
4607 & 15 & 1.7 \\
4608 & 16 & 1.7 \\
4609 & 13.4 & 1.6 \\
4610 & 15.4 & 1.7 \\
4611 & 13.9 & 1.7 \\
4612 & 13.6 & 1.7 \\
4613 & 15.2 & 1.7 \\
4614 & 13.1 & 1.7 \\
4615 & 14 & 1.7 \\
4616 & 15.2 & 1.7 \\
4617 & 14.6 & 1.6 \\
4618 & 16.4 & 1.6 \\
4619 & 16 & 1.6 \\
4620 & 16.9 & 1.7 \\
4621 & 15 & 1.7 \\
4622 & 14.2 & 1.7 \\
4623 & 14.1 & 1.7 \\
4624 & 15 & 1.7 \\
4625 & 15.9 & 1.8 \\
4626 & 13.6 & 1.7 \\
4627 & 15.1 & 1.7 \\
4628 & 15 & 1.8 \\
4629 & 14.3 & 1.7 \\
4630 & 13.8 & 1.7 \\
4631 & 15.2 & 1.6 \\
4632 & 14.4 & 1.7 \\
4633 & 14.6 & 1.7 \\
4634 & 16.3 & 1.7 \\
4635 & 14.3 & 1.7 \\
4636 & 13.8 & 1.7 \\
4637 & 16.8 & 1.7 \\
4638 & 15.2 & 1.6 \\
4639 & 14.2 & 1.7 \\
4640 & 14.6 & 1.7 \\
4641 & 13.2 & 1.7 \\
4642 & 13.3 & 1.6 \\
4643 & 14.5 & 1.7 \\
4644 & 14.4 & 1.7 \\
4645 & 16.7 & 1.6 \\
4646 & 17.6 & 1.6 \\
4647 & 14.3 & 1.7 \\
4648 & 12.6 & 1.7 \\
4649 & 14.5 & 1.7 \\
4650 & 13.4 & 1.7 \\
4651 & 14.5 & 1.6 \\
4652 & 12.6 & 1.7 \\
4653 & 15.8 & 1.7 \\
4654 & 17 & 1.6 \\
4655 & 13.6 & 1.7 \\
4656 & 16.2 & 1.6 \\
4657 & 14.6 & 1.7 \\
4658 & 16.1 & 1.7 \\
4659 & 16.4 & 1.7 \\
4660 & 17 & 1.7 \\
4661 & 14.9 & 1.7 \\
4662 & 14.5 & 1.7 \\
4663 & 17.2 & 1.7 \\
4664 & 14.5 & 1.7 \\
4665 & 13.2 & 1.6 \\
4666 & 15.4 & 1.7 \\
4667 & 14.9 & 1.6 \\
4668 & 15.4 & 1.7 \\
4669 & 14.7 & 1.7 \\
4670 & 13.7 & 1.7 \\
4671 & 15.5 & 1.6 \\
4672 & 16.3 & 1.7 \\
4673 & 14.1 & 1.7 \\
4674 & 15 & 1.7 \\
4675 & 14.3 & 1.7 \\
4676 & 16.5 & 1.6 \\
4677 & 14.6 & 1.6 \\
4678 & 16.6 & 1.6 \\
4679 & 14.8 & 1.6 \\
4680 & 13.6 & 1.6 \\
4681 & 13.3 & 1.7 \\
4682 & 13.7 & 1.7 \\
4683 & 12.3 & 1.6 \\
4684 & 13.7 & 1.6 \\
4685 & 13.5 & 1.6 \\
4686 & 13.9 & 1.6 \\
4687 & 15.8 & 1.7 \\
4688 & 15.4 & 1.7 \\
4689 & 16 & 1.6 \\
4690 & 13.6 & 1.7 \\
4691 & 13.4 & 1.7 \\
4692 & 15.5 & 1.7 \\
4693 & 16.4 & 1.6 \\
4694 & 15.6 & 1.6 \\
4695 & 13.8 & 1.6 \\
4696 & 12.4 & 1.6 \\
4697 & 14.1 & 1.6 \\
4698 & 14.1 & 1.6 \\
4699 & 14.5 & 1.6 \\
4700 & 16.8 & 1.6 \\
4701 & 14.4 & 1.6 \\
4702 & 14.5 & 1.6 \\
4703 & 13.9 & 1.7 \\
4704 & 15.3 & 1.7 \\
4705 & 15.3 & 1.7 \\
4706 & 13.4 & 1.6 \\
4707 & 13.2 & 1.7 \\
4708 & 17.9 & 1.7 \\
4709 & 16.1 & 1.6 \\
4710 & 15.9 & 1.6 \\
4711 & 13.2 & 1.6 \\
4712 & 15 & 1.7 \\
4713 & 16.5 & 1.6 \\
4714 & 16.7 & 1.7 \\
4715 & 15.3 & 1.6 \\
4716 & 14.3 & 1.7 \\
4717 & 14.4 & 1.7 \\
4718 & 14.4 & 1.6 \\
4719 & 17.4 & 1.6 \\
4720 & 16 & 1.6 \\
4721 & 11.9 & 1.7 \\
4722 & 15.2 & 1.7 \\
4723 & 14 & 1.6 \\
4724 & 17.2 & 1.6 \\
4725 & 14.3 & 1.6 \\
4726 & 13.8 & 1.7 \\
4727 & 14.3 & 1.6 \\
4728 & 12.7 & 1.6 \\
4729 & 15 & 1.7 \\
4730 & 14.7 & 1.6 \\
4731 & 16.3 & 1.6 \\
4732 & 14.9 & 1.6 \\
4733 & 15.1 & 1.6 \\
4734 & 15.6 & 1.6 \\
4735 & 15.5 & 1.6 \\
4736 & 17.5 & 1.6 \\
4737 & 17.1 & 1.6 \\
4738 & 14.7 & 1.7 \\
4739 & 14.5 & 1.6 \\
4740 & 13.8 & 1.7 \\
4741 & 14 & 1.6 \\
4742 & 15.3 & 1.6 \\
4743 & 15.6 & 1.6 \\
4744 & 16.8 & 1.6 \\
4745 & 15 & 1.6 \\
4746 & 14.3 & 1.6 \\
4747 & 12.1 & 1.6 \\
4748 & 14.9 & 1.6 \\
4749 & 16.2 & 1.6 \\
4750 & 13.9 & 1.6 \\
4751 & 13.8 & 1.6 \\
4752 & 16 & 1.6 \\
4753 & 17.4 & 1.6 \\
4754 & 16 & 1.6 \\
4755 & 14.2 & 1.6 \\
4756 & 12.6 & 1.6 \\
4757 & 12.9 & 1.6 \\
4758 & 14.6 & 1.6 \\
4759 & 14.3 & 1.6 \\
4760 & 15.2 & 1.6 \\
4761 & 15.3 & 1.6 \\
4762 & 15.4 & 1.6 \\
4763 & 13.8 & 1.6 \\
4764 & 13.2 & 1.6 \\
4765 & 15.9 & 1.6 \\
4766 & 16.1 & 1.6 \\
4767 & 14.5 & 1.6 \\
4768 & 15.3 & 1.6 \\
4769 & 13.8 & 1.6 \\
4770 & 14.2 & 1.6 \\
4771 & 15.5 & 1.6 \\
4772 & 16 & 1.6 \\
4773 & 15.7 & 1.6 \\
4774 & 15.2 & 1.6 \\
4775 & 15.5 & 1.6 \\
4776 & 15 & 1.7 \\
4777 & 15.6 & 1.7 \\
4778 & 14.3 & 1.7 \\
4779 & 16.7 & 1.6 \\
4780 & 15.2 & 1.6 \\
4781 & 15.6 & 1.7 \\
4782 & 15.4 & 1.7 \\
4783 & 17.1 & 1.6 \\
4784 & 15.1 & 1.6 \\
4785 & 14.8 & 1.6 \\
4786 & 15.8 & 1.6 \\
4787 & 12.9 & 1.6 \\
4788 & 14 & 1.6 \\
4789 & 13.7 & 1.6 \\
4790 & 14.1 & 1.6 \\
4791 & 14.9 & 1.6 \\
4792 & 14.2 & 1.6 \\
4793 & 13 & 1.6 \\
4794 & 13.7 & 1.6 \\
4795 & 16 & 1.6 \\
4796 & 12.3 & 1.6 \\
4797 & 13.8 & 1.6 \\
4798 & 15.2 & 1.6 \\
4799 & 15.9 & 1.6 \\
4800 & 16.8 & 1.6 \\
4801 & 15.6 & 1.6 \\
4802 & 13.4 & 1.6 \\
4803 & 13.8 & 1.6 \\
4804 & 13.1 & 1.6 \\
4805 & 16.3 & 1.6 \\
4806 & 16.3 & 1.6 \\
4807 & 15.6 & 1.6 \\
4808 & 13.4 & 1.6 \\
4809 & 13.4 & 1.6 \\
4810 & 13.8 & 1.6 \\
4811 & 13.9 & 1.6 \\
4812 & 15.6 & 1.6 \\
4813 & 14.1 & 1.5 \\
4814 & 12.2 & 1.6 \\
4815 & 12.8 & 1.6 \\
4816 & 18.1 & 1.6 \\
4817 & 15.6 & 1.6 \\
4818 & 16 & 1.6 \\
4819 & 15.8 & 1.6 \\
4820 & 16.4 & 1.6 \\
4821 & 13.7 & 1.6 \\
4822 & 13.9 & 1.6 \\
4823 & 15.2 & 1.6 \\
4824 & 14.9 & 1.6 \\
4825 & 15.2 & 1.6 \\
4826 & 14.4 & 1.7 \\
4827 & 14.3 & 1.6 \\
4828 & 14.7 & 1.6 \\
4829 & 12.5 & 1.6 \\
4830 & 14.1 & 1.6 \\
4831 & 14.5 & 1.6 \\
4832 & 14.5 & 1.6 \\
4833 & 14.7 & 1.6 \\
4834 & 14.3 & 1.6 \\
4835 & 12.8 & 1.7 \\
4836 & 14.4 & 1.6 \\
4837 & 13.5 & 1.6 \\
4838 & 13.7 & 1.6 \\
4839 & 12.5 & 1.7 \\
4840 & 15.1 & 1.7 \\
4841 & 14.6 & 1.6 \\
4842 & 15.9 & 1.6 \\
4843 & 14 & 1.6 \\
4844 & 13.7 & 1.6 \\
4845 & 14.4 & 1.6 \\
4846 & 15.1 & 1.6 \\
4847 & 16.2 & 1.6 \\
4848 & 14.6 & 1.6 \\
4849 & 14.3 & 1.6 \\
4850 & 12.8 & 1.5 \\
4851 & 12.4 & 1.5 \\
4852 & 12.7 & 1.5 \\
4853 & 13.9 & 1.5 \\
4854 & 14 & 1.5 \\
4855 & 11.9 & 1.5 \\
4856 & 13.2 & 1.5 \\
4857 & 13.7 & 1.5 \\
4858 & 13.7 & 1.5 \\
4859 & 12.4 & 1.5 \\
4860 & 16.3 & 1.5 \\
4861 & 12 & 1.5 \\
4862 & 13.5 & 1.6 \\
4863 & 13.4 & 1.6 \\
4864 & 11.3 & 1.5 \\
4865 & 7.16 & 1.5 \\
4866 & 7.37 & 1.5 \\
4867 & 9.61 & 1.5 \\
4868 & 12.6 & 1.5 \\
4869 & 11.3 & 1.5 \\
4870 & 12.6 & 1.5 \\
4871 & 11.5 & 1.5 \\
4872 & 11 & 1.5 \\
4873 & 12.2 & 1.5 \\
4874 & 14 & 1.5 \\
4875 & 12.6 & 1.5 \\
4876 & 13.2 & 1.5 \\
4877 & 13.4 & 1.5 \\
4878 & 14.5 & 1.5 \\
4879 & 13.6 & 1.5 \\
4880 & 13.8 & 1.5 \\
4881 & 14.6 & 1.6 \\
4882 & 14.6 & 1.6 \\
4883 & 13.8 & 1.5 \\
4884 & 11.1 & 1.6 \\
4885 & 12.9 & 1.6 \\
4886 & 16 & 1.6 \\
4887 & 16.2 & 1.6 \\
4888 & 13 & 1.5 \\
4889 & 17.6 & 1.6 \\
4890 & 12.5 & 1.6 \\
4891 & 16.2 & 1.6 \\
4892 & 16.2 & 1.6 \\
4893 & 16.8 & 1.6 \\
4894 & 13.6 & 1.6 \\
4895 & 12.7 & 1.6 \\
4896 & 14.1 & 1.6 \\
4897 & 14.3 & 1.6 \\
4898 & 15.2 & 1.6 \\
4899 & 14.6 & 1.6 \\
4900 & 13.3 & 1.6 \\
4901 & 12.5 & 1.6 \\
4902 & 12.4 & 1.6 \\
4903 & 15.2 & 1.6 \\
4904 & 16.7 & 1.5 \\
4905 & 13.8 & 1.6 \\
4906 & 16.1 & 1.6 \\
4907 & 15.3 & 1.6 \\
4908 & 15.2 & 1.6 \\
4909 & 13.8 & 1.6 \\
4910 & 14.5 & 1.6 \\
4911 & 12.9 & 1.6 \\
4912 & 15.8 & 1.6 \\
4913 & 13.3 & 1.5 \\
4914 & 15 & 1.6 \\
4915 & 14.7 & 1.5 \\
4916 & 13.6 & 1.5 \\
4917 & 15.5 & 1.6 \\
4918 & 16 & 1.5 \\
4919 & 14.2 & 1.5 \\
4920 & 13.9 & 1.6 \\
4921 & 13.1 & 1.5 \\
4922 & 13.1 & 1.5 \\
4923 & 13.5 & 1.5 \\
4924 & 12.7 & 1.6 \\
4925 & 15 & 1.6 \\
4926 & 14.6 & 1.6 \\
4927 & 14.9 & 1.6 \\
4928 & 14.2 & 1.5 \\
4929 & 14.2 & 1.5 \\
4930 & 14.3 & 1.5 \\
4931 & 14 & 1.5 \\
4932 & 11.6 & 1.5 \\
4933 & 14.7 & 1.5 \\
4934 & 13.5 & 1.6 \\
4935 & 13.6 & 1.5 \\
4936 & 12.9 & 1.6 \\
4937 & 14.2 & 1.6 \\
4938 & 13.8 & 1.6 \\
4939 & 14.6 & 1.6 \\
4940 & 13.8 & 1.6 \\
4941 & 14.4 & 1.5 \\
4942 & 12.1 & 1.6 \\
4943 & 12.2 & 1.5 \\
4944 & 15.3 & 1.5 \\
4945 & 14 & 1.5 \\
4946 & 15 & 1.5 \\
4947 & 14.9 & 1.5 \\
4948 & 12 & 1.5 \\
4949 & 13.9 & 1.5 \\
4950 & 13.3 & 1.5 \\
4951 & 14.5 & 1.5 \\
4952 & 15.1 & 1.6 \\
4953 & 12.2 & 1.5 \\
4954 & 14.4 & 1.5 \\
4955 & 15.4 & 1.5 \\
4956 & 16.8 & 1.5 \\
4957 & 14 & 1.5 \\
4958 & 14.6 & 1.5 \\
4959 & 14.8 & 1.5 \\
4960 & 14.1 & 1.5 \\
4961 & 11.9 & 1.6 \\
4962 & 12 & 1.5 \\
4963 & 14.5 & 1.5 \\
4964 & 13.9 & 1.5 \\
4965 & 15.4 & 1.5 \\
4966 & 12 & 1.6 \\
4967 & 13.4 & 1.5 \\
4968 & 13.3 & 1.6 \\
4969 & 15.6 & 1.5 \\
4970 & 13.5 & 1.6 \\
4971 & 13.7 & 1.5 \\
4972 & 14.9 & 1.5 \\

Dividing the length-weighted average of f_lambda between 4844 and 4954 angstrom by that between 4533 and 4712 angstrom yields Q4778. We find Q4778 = 0.93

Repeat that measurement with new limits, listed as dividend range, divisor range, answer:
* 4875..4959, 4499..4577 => 0.97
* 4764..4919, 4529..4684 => 0.96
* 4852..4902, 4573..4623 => 0.89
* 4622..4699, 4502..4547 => 0.99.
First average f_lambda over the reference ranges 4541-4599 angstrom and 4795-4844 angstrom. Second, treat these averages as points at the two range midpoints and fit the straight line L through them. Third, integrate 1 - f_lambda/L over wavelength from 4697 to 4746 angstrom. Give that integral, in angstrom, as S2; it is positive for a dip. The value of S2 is -1.5 angstrom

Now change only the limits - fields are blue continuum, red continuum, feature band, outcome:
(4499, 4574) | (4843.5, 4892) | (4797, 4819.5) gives -2.19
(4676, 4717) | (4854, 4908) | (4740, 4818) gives -3.43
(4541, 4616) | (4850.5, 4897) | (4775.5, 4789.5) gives -1.44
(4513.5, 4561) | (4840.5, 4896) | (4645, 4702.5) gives -2.91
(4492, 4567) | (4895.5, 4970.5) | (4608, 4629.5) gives -0.34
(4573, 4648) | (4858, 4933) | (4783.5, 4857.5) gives -1.70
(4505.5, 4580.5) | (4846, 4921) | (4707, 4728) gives -1.30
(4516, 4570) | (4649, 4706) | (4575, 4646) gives -1.22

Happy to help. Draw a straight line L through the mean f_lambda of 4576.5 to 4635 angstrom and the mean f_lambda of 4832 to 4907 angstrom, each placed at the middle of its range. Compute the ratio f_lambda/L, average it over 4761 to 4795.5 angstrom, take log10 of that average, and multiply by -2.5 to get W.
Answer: -0.06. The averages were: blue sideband 15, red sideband 13.6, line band 14.9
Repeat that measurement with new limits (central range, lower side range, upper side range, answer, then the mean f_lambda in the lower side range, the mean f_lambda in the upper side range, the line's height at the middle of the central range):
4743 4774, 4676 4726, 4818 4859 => -0.03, 14.8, 14.2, 14.5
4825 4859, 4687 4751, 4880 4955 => 0.04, 14.9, 14.2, 14.5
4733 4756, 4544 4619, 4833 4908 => -0.08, 14.7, 13.6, 14.1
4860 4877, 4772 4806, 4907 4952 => 0.22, 14.9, 14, 14.4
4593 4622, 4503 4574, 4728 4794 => -0.02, 14.7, 14.9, 14.8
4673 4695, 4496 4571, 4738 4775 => 0.01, 14.7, 14.8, 14.8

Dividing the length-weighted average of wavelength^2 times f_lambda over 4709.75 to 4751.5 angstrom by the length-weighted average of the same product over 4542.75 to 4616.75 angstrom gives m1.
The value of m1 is 1.09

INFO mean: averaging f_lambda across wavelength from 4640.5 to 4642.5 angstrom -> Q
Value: 13.2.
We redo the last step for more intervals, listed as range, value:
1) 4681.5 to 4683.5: 13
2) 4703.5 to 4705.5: 15.3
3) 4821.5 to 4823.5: 14.6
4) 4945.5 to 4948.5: 14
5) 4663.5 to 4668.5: 14.7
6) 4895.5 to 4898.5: 14.5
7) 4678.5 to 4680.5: 14.2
